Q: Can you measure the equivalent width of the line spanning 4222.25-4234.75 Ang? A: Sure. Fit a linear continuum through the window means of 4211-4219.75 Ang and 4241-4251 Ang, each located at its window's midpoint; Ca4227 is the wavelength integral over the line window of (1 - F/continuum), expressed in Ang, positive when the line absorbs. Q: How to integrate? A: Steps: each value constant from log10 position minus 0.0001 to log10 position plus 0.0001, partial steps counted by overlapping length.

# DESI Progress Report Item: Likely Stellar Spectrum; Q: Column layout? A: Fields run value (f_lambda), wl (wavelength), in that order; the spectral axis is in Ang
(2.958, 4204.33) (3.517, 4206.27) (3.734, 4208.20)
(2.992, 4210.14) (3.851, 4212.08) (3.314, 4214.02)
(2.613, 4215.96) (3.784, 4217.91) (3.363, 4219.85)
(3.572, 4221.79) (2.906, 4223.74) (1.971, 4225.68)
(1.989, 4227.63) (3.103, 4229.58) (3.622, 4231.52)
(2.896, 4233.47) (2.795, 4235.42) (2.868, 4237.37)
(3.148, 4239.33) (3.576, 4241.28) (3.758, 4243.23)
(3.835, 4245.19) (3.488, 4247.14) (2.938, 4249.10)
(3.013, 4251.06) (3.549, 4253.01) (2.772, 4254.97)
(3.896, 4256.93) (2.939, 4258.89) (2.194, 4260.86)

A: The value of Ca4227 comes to 2.3 Ang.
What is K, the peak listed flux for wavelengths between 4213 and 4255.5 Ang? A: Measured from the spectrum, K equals 3.835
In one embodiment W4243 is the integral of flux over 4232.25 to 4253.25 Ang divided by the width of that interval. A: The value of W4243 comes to 3.25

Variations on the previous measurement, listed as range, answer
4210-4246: 3.16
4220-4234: 2.89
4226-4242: 2.95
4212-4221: 3.34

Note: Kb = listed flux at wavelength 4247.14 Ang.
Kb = 3.488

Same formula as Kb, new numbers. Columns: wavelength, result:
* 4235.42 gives 2.795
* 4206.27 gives 3.517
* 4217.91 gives 3.784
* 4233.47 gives 2.896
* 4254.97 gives 2.772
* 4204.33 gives 2.958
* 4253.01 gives 3.549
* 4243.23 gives 3.758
